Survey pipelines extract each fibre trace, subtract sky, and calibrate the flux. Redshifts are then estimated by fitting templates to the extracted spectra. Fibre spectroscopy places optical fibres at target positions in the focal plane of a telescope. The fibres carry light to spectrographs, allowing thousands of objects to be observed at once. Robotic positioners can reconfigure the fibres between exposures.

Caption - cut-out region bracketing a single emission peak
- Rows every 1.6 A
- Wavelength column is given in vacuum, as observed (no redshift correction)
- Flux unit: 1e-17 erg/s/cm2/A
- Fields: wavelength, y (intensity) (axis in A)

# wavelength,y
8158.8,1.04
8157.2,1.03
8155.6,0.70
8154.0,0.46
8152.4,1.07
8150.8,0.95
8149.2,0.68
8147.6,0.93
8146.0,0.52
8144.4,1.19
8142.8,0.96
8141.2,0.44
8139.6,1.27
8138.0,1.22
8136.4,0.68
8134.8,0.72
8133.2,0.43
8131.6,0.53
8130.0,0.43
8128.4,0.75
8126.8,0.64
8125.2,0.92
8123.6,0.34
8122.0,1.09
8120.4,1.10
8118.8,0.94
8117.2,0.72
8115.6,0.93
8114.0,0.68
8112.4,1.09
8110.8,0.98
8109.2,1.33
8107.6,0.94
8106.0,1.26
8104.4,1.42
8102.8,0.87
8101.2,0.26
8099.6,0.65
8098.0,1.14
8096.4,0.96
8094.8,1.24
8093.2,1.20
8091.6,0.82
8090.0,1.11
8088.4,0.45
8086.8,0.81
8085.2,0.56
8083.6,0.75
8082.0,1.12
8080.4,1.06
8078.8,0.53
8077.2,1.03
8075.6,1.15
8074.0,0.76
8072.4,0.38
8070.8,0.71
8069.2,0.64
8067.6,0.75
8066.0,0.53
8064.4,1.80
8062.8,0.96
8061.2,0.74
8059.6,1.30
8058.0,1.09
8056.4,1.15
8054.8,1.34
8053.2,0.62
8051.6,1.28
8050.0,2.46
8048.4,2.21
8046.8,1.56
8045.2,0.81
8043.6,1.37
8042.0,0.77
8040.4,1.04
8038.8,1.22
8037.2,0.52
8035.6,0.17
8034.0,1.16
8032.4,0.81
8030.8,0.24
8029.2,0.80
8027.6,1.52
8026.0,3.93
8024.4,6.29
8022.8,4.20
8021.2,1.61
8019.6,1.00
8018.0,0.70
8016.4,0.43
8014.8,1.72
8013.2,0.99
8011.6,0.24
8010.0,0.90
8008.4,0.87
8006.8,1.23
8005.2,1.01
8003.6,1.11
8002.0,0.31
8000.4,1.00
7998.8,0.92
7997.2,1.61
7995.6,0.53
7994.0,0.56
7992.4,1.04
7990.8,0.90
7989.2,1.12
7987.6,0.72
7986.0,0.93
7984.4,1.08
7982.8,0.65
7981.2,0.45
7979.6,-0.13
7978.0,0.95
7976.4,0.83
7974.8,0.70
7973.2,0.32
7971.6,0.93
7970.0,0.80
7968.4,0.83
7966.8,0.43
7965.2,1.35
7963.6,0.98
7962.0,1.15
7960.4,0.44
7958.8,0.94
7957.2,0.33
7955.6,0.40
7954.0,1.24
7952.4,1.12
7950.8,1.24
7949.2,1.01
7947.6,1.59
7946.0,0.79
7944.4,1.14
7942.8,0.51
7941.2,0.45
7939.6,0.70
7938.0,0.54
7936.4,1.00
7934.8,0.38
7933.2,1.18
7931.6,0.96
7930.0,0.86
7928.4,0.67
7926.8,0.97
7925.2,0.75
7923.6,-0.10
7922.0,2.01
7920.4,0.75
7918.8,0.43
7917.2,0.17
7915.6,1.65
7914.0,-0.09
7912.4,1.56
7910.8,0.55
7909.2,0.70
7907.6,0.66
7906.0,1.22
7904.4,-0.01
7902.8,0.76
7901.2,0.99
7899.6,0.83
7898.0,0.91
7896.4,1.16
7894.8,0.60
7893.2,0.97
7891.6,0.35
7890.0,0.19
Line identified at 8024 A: Halpha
